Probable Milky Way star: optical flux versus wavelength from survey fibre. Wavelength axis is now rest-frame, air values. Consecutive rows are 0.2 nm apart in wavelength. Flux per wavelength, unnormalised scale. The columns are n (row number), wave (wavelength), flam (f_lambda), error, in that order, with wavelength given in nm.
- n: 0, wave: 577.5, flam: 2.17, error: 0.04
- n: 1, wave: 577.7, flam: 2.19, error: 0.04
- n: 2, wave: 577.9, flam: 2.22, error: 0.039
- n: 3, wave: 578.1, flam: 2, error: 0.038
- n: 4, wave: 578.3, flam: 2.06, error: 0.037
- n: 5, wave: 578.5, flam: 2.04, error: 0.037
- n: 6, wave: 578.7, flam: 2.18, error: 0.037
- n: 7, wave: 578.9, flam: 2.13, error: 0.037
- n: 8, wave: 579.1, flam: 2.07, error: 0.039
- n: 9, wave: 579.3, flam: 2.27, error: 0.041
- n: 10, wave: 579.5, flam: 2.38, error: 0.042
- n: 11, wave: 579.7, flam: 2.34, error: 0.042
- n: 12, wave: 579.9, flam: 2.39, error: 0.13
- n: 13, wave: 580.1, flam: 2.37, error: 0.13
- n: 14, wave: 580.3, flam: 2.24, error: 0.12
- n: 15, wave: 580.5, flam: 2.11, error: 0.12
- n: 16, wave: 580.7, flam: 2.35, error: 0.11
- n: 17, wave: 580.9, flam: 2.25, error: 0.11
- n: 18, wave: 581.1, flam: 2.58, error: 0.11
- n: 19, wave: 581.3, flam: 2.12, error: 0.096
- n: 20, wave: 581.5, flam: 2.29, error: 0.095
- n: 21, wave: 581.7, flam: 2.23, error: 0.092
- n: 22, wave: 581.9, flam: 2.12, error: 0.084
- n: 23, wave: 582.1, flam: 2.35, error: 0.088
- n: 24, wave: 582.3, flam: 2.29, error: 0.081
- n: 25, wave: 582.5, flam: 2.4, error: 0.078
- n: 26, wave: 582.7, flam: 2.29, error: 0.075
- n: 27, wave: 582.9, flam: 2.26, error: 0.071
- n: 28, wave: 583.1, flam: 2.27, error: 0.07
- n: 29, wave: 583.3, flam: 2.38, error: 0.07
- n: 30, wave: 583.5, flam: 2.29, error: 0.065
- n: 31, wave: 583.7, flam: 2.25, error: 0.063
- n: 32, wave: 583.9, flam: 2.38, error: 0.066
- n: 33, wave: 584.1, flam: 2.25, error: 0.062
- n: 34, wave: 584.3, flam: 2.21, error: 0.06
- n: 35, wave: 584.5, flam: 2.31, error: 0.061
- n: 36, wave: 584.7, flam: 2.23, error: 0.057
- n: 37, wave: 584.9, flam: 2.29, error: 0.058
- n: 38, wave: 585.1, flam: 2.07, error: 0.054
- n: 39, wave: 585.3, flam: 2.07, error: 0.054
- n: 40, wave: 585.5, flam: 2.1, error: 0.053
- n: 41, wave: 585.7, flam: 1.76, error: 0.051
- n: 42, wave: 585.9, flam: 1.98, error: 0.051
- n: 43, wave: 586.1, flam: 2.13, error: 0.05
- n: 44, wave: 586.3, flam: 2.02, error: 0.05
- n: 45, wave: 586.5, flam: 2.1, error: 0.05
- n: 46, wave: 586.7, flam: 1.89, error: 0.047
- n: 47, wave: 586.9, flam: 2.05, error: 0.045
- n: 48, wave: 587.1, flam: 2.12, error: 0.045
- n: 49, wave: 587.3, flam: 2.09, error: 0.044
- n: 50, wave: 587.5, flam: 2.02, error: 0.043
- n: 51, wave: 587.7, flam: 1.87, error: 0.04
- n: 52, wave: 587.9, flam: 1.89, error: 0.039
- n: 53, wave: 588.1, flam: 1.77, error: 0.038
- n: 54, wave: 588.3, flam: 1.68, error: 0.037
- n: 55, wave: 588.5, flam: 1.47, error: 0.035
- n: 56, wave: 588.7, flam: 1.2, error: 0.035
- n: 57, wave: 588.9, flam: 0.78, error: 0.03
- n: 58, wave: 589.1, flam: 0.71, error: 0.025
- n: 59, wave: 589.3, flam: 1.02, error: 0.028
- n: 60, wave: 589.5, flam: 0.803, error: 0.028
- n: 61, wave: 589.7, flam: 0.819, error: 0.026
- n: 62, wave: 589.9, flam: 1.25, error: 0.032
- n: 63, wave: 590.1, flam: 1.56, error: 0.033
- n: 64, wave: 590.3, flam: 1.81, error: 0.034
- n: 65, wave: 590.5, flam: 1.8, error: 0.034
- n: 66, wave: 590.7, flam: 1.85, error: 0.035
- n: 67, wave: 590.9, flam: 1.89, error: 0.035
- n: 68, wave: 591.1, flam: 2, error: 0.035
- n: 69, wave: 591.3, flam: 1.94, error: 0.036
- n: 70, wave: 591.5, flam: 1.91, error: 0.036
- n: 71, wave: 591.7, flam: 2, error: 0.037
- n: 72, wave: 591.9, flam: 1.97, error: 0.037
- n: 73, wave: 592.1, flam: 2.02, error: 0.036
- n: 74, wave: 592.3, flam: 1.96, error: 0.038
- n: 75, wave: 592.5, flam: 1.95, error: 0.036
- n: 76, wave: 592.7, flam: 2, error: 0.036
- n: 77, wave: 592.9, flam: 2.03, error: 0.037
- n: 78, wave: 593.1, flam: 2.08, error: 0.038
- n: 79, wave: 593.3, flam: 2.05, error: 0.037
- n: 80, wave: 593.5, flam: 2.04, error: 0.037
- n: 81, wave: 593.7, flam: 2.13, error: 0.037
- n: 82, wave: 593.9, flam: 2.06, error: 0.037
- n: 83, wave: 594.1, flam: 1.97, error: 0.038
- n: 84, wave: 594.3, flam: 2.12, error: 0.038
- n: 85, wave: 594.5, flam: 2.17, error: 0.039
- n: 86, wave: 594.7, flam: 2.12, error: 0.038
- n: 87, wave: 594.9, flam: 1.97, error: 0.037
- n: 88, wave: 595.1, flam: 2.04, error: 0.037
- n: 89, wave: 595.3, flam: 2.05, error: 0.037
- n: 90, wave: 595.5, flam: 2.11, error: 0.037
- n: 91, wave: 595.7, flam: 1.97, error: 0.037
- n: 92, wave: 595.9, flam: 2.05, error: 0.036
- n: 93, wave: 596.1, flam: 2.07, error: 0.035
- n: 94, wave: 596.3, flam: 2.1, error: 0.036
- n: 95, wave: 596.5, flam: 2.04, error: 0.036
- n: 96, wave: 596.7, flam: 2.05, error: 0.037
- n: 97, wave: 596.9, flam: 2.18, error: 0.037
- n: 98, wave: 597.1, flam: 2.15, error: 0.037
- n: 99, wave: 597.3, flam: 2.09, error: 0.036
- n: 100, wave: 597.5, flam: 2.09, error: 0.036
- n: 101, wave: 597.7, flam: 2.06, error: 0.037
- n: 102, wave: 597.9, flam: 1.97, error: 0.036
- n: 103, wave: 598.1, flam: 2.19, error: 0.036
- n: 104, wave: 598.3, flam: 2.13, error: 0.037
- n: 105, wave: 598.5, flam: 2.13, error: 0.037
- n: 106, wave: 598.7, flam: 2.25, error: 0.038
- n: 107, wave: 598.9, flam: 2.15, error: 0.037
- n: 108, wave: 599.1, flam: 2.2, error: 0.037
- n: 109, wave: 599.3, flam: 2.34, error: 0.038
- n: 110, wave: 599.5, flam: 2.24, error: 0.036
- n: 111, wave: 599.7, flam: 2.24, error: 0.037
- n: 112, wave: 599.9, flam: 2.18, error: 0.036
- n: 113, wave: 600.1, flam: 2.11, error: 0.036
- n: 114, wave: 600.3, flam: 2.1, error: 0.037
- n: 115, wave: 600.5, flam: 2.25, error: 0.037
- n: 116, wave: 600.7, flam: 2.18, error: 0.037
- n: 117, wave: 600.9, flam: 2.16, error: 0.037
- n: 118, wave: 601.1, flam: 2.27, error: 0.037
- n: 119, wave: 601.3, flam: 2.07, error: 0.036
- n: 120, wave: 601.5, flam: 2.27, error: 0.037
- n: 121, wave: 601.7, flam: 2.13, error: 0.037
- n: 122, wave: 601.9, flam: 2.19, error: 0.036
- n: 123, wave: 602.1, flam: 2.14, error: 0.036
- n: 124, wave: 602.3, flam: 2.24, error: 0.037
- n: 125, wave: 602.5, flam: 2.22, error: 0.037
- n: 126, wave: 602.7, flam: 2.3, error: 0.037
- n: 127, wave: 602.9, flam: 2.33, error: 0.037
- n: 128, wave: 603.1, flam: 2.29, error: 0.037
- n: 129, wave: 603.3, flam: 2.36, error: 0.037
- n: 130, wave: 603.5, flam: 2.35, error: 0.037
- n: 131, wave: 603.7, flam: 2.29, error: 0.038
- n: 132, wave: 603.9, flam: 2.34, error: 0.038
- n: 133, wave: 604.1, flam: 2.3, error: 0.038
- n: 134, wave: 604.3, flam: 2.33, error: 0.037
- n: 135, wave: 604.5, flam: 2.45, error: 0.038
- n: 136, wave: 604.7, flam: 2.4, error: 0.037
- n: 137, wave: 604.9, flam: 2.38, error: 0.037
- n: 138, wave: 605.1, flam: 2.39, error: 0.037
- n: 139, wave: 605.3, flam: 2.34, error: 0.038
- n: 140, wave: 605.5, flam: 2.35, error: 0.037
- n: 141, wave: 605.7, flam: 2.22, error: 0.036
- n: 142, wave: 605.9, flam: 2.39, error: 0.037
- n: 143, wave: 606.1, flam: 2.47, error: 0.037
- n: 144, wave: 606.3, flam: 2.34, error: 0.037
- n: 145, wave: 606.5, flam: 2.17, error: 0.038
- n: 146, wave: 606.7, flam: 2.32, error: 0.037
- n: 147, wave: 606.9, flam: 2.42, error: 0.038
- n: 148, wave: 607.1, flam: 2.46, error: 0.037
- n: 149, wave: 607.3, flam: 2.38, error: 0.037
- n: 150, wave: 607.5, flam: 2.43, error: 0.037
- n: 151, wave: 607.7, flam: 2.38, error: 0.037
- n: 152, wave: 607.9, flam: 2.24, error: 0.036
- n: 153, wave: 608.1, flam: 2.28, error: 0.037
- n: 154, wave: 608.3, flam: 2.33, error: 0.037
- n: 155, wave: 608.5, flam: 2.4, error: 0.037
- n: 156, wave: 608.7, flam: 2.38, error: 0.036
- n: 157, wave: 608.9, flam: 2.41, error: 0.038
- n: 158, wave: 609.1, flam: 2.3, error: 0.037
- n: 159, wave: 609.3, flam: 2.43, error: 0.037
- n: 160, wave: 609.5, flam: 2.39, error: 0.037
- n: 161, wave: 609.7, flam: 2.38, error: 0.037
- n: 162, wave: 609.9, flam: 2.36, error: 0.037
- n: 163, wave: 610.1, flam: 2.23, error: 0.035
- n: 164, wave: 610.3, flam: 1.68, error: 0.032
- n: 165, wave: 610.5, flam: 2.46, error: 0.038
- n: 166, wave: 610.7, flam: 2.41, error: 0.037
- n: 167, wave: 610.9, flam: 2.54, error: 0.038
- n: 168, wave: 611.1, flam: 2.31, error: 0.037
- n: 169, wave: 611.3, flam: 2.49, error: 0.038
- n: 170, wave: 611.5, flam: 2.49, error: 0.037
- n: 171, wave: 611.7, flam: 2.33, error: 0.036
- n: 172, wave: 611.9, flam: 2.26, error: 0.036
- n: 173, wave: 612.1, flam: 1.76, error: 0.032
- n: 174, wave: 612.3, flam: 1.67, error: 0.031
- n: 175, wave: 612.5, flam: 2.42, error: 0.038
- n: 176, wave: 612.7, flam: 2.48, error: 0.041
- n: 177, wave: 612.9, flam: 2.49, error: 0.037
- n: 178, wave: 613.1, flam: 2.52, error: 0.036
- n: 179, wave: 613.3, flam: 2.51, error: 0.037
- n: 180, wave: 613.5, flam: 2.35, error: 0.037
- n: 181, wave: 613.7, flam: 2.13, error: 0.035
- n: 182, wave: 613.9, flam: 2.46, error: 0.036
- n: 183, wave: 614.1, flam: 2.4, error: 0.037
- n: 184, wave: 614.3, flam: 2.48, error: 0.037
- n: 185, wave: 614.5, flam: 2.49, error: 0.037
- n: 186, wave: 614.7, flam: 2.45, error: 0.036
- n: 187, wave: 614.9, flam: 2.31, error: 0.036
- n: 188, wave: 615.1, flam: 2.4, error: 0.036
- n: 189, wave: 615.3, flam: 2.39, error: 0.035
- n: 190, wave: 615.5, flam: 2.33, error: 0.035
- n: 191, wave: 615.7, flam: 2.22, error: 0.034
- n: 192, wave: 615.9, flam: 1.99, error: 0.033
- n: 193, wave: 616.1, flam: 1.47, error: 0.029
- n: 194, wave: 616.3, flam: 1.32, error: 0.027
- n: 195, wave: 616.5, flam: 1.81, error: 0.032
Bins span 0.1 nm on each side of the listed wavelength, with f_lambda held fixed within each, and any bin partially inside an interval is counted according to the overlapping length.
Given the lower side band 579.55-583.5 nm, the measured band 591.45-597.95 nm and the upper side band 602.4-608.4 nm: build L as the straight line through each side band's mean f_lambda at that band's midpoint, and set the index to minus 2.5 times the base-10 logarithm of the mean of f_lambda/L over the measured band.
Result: 0.14 mag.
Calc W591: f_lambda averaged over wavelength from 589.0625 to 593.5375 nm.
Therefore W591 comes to 1.73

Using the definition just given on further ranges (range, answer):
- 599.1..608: 2.29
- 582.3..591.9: 1.88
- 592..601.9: 2.11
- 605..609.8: 2.36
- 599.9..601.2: 2.18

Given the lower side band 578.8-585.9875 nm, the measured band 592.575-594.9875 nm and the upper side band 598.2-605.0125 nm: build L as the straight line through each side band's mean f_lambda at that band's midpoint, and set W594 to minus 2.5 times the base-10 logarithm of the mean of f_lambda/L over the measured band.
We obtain 0.09 mag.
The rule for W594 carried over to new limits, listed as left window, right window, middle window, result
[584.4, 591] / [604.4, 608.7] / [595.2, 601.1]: -0.03 mag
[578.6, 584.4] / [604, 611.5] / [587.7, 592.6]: 0.40 mag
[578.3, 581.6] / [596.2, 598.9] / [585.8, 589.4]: 0.27 mag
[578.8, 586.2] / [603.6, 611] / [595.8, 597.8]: 0.10 mag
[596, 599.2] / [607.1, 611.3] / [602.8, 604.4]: -0.04 mag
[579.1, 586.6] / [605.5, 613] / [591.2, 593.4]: 0.14 mag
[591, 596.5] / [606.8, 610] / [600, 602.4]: 0.01 mag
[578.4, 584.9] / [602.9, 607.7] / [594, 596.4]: 0.13 mag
